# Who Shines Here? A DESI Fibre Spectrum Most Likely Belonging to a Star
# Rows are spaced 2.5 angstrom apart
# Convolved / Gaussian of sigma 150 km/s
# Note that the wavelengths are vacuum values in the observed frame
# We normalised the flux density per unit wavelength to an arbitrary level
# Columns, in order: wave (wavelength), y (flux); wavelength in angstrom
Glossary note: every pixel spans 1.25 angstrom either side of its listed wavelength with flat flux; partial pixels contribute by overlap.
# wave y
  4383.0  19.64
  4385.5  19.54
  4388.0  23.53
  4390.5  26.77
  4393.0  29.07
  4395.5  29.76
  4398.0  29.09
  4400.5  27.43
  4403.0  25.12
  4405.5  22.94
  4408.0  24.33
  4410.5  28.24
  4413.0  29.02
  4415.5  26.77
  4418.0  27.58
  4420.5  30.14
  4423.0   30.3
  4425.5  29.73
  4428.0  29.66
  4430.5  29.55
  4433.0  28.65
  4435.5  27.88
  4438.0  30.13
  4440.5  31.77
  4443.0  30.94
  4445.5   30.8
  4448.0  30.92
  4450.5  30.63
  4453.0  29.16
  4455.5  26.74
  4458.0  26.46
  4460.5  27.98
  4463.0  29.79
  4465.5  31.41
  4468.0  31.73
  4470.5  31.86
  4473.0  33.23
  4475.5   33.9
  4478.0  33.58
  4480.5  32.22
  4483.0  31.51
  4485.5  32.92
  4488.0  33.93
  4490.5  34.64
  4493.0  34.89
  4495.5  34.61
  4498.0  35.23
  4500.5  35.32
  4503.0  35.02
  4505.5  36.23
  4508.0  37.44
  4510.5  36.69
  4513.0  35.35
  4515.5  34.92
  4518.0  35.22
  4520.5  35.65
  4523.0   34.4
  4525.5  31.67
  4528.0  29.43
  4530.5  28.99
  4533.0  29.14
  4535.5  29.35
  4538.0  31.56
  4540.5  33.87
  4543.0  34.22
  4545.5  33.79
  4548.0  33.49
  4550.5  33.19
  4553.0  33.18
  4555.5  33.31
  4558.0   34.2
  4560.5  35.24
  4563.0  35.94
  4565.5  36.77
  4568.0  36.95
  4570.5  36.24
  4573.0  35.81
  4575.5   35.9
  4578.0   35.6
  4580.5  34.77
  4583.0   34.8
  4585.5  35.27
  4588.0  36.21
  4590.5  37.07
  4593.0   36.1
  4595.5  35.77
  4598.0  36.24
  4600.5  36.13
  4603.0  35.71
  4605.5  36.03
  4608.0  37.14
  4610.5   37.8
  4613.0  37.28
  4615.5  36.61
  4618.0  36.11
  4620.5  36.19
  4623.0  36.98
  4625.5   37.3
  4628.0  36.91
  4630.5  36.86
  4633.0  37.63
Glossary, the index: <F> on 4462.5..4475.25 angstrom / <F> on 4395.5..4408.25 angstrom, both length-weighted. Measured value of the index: 1.2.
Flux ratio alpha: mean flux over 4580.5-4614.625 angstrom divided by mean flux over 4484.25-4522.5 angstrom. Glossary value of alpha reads 1.03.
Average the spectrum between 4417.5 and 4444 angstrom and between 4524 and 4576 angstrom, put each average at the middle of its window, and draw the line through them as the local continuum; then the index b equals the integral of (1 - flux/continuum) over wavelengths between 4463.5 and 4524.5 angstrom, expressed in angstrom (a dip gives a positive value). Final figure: -4.80 angstrom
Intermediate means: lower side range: 29.7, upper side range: 33.4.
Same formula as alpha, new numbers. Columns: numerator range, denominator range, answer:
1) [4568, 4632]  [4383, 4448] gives 1.30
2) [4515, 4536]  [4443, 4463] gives 1.10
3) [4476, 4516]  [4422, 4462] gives 1.18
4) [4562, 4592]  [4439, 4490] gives 1.15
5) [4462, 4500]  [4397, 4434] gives 1.19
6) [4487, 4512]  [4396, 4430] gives 1.27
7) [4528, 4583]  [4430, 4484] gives 1.11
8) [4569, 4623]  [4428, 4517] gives 1.12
